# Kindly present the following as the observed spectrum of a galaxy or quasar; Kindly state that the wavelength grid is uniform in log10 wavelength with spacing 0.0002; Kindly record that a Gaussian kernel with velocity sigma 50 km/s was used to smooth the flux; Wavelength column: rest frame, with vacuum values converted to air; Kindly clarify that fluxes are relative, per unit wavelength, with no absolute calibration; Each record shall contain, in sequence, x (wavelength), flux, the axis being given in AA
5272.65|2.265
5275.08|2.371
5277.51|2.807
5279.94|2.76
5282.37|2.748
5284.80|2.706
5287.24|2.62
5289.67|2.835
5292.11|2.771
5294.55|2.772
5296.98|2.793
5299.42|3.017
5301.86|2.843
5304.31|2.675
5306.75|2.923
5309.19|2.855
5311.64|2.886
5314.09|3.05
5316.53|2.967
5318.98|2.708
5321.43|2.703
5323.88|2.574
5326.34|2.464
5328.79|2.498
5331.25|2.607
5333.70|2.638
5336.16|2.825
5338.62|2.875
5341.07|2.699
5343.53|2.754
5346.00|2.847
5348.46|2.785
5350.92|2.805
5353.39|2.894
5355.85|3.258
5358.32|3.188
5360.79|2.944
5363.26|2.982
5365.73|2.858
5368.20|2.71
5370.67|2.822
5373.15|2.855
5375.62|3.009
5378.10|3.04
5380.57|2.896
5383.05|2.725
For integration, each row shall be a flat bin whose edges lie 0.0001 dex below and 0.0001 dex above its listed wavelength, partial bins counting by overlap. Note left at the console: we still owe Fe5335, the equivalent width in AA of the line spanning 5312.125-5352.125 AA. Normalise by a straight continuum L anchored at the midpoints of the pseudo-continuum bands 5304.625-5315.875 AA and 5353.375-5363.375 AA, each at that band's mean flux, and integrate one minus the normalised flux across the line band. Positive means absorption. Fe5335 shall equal 3.3 AA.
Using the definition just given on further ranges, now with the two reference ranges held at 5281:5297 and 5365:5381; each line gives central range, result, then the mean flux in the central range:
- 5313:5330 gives 0.6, 2.71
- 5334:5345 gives 0.2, 2.78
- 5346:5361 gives -0.6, 2.97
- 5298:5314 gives -0.6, 2.88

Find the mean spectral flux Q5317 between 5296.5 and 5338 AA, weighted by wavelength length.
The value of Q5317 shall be 2.77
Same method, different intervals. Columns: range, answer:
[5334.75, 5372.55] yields 2.88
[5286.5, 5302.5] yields 2.81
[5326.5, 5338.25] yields 2.64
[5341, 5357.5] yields 2.88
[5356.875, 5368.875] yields 2.95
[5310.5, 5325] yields 2.82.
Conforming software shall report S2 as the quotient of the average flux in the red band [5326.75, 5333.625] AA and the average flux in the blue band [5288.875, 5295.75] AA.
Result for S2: 0.92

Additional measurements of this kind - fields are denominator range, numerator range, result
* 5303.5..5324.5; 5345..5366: 1.05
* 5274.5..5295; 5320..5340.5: 0.98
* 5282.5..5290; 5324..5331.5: 0.93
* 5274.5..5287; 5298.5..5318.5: 1.08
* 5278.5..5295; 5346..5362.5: 1.08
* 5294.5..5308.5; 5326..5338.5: 0.93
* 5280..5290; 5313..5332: 0.99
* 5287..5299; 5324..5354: 0.97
